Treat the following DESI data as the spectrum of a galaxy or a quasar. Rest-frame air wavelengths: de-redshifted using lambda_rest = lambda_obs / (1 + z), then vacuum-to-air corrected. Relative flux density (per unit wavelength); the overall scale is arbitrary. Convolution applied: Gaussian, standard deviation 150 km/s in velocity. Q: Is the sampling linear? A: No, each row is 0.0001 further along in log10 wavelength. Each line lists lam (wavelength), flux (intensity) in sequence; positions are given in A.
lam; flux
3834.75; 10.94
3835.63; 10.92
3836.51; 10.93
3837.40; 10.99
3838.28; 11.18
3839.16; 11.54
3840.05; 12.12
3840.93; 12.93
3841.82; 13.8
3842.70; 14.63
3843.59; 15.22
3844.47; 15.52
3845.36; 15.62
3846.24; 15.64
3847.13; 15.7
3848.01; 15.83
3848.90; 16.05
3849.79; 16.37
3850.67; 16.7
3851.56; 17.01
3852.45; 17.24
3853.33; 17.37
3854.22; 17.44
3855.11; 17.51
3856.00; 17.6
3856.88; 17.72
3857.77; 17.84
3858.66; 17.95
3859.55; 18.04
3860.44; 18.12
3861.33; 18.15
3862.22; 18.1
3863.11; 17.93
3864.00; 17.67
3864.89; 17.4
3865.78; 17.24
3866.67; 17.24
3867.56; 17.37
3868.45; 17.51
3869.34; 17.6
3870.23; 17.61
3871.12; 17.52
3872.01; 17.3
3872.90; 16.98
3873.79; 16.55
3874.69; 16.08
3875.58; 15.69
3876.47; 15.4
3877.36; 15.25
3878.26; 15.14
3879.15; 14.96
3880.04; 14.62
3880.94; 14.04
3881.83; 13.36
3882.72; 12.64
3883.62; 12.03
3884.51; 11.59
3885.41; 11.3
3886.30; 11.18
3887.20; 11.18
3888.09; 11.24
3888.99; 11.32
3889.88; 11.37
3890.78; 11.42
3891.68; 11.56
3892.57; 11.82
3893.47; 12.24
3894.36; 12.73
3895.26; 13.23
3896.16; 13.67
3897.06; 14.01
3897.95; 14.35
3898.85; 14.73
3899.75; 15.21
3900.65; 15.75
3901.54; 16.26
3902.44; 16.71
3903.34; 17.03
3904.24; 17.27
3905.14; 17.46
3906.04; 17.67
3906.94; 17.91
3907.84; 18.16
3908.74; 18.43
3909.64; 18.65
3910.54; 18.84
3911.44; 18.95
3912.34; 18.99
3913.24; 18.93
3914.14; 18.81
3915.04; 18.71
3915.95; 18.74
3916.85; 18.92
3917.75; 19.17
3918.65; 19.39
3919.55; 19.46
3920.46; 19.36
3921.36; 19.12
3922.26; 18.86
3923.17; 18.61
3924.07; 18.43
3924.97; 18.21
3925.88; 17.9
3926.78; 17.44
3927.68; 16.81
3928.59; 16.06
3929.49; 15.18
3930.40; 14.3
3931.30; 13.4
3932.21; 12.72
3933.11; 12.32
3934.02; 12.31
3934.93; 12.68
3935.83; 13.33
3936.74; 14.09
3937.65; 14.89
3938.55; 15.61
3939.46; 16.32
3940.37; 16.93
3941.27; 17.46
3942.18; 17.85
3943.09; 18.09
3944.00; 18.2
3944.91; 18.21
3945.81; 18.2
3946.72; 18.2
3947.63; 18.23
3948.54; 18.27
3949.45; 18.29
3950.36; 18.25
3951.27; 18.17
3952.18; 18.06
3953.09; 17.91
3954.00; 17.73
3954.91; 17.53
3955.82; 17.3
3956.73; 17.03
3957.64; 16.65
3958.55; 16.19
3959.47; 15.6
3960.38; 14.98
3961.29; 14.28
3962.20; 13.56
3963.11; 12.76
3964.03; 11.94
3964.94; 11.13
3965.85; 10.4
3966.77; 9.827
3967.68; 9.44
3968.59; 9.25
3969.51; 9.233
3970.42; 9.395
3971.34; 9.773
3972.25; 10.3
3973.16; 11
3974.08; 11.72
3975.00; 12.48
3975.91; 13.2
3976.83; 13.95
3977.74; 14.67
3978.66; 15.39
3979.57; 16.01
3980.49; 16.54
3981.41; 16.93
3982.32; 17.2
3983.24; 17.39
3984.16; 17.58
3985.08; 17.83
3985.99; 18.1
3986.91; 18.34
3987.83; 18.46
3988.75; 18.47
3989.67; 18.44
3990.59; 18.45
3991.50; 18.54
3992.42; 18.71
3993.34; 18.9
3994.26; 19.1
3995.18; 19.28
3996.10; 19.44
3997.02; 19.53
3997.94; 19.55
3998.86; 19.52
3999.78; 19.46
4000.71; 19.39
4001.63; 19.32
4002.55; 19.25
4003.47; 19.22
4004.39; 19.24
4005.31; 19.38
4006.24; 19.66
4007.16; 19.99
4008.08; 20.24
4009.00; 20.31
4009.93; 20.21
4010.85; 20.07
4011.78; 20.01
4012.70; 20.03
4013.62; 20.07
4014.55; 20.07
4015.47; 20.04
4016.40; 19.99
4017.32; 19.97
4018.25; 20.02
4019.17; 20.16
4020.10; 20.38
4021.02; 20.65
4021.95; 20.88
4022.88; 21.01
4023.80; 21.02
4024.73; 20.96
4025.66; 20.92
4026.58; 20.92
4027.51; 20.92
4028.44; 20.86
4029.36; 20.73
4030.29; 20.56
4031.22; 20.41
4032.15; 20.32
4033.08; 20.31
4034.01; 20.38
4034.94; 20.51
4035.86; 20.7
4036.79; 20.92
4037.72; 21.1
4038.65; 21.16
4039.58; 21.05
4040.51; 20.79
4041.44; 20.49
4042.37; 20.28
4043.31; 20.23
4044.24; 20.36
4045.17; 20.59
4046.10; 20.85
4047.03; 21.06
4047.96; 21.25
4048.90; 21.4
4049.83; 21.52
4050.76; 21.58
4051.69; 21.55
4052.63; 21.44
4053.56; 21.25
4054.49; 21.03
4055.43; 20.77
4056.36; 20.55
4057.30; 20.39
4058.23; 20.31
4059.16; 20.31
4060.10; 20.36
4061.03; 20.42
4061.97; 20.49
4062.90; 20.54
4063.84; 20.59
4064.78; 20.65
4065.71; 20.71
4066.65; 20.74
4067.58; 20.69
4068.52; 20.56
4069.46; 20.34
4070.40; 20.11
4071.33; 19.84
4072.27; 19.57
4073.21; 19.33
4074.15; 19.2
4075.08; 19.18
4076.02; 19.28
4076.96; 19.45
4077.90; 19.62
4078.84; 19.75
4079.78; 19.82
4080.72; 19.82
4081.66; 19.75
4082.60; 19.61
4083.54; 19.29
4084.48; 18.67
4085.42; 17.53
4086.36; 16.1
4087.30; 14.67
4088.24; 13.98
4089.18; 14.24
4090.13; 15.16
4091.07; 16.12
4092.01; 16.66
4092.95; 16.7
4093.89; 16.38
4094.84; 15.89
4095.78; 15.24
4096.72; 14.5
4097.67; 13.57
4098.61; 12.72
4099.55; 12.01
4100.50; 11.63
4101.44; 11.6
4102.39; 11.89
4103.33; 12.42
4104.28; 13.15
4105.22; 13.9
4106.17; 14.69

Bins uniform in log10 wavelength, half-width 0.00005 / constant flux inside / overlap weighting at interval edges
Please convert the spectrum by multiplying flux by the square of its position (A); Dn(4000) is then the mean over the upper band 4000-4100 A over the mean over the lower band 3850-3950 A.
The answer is 1.30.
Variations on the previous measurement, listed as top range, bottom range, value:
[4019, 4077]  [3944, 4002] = 1.33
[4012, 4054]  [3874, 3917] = 1.47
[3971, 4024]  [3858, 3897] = 1.30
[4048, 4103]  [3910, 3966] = 1.18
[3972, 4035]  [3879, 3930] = 1.25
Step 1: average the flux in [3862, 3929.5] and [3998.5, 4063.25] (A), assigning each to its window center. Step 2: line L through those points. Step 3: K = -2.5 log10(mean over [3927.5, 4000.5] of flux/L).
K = 0.16 mag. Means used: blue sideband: 16.1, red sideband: 20.5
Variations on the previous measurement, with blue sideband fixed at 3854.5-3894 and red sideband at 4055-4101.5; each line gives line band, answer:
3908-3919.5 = -0.19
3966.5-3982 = 0.32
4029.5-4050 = -0.18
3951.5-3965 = 0.05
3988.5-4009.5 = -0.13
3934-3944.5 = 0.03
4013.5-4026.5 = -0.18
